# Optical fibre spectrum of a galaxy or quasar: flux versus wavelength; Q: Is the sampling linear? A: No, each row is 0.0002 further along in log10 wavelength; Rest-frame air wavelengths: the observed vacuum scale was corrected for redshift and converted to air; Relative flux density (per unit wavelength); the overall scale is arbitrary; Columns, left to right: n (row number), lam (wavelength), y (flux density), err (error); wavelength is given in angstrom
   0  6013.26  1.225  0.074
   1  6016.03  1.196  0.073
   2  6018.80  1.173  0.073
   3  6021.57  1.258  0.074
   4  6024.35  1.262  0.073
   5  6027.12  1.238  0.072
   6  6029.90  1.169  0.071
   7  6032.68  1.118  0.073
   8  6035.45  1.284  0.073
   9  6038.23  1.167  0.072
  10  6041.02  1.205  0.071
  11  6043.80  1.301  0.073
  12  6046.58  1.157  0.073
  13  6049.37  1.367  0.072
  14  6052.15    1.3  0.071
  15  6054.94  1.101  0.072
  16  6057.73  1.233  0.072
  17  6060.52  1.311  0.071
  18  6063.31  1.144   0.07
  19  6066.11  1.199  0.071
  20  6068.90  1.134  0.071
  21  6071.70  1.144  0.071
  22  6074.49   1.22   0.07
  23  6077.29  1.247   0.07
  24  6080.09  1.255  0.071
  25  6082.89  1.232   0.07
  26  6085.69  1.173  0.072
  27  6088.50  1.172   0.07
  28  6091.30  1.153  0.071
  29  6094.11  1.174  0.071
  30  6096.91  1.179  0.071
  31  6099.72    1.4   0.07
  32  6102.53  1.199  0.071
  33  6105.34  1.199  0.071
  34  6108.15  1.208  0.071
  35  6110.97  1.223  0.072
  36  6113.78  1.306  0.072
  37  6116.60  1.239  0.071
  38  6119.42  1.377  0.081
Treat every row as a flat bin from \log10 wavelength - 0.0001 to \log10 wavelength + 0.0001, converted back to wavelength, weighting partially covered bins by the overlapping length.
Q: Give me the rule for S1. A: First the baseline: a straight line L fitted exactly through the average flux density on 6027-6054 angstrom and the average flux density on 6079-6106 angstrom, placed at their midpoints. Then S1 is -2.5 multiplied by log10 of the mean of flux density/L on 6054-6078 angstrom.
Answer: 0.026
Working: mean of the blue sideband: 1.23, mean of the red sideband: 1.21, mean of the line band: 1.19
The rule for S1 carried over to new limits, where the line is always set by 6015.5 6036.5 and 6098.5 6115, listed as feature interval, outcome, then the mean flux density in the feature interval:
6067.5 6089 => 0.04 mag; 1.2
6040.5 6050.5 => -0.03 mag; 1.26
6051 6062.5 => 0.00 mag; 1.23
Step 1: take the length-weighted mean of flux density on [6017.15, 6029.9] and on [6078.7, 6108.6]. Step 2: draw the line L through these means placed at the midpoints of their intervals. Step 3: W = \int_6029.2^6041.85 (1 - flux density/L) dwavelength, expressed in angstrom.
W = 0.4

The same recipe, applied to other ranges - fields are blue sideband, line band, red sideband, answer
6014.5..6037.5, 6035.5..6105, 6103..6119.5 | 0.71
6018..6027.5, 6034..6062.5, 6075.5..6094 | -0.42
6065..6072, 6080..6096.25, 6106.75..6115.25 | 0.15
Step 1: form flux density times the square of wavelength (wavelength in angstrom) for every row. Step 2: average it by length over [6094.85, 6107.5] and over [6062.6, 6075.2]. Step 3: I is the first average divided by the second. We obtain 1.07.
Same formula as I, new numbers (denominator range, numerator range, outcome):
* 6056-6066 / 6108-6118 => 1.04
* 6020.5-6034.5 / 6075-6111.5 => 1.03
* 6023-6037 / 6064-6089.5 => 1.00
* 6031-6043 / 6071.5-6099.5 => 1.02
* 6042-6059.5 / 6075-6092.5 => 0.98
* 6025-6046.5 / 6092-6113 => 1.04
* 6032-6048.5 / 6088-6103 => 1.02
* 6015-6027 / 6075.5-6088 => 1.02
